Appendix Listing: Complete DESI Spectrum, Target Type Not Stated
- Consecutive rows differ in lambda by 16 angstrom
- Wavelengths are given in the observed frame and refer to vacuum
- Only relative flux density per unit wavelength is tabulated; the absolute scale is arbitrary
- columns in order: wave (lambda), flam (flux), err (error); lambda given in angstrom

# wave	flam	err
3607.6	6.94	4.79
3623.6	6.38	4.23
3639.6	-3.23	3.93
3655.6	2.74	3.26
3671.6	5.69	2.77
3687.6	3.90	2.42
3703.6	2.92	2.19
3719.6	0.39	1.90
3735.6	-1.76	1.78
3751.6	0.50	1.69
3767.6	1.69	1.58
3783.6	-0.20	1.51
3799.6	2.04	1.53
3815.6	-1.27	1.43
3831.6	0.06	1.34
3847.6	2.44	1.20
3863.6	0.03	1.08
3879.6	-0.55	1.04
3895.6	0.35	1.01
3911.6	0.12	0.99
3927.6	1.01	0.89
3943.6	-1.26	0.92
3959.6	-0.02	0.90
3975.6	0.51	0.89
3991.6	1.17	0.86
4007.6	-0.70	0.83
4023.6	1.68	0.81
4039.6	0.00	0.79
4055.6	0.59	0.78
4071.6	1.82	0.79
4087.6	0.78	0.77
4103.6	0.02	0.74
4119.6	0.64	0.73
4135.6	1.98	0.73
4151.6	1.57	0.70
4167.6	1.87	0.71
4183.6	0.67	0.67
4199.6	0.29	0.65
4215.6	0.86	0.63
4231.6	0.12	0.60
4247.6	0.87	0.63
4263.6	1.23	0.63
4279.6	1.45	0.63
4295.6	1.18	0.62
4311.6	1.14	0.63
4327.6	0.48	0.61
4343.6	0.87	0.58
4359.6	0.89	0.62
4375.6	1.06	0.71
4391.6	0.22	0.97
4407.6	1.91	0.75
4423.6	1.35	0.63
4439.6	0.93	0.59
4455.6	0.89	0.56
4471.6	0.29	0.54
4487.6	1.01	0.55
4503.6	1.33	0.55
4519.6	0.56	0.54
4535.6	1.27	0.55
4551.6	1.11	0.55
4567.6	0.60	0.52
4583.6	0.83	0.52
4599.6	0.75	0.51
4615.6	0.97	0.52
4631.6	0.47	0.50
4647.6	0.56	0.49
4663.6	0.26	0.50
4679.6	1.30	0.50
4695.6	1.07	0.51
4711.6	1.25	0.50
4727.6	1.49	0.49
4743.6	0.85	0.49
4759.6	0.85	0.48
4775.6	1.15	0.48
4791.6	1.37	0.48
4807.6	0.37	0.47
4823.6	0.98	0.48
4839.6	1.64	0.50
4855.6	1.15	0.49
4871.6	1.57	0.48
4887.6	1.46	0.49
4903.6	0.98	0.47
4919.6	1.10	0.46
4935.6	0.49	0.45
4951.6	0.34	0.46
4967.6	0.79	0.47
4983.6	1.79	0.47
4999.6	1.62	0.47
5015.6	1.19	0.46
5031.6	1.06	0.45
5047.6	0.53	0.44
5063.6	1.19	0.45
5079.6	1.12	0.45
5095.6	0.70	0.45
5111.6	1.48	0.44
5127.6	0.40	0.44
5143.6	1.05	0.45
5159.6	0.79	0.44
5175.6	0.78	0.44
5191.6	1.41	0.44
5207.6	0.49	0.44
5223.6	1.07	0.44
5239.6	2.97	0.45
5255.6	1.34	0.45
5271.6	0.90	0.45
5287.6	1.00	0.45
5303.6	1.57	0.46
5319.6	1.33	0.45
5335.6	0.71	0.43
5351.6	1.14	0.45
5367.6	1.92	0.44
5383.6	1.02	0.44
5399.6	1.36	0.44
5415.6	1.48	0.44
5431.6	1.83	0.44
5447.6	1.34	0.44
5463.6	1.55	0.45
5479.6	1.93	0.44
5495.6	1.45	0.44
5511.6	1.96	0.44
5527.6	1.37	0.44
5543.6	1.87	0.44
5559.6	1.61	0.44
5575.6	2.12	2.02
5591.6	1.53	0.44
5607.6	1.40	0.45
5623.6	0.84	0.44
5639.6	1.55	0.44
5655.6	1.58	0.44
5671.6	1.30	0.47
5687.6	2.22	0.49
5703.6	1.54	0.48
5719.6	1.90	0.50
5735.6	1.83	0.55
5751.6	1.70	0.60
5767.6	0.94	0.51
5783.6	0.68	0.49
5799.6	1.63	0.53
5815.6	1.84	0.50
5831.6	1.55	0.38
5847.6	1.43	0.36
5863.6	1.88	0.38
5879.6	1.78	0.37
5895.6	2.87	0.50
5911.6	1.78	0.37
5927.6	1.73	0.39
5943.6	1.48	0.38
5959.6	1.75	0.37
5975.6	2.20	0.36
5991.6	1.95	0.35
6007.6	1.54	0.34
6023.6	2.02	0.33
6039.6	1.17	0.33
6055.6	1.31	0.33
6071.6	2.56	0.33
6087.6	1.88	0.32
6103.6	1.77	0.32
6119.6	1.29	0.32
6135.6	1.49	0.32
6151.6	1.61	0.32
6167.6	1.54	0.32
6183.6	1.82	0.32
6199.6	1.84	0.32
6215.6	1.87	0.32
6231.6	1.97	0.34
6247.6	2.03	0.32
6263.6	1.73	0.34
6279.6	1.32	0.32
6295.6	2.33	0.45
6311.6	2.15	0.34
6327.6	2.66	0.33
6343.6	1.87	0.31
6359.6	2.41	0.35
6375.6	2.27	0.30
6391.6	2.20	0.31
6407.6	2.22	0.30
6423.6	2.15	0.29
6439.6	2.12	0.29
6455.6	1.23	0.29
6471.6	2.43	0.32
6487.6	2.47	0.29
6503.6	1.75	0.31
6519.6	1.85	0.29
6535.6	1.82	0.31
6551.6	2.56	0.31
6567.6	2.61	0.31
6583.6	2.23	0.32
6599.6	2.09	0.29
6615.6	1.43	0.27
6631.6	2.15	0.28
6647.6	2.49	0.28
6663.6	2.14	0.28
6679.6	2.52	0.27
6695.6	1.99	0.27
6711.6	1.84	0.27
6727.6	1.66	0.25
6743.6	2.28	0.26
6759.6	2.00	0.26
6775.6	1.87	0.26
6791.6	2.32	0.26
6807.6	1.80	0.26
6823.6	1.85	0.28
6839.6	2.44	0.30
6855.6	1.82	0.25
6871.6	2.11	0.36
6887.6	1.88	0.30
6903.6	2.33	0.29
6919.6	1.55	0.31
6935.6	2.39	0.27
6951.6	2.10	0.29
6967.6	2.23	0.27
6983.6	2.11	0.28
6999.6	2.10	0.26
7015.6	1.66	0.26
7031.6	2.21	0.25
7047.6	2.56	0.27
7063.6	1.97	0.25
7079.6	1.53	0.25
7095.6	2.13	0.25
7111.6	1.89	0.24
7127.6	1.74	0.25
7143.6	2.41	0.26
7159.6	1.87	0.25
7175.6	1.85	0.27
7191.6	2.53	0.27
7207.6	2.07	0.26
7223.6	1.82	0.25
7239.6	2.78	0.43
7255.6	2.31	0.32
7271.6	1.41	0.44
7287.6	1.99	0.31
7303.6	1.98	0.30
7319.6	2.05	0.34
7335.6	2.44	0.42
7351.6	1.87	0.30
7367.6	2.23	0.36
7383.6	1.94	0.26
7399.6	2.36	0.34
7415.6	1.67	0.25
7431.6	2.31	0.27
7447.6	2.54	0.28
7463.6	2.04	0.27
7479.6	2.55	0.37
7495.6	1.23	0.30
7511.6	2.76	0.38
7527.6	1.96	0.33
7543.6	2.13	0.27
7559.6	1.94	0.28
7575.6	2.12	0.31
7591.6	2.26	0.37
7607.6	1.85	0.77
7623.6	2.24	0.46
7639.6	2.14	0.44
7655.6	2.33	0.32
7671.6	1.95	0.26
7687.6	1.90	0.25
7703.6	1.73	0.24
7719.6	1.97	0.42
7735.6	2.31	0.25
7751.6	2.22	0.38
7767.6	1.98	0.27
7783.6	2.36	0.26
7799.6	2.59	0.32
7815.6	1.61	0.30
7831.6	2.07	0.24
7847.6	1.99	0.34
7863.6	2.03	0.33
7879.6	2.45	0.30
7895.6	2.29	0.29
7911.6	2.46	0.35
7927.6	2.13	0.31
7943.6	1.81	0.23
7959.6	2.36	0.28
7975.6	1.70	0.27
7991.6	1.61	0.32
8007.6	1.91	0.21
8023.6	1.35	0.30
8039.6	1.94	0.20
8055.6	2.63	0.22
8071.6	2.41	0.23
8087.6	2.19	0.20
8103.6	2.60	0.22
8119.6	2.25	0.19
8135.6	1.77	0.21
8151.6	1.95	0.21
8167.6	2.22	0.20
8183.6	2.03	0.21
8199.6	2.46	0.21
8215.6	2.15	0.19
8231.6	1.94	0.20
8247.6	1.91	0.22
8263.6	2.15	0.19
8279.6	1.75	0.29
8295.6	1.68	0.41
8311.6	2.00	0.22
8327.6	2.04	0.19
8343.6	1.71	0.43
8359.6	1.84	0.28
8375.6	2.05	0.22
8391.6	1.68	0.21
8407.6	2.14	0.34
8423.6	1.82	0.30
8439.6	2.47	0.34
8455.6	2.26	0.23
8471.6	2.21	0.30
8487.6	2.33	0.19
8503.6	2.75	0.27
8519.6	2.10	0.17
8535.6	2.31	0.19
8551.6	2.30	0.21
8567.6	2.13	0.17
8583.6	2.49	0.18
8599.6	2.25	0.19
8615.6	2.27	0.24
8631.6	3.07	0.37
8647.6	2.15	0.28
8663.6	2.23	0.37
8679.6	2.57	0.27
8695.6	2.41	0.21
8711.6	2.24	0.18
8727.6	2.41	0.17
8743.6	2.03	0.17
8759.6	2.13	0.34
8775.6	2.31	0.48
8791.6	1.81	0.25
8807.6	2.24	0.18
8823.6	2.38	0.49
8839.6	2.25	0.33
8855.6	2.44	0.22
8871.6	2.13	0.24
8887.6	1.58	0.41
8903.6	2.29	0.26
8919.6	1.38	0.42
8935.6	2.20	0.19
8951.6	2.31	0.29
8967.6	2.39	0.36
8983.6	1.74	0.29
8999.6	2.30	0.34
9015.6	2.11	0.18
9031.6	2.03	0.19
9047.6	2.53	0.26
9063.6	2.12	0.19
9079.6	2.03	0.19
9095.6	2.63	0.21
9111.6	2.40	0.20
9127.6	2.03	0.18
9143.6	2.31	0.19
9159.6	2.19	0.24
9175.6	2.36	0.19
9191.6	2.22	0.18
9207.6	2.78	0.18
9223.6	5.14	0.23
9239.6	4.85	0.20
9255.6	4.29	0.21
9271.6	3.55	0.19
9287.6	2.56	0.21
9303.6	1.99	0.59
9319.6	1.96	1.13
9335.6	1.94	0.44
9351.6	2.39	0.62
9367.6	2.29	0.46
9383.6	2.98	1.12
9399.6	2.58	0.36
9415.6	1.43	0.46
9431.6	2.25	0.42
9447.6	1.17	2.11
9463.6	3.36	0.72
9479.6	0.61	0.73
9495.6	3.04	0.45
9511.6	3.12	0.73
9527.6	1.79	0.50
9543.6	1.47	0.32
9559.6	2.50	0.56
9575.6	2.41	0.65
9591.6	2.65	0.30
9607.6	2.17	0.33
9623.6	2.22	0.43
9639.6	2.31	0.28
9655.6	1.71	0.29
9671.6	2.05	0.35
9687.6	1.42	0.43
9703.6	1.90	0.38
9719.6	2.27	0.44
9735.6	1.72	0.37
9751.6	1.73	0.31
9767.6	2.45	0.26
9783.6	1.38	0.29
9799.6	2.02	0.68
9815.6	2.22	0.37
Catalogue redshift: 0.406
